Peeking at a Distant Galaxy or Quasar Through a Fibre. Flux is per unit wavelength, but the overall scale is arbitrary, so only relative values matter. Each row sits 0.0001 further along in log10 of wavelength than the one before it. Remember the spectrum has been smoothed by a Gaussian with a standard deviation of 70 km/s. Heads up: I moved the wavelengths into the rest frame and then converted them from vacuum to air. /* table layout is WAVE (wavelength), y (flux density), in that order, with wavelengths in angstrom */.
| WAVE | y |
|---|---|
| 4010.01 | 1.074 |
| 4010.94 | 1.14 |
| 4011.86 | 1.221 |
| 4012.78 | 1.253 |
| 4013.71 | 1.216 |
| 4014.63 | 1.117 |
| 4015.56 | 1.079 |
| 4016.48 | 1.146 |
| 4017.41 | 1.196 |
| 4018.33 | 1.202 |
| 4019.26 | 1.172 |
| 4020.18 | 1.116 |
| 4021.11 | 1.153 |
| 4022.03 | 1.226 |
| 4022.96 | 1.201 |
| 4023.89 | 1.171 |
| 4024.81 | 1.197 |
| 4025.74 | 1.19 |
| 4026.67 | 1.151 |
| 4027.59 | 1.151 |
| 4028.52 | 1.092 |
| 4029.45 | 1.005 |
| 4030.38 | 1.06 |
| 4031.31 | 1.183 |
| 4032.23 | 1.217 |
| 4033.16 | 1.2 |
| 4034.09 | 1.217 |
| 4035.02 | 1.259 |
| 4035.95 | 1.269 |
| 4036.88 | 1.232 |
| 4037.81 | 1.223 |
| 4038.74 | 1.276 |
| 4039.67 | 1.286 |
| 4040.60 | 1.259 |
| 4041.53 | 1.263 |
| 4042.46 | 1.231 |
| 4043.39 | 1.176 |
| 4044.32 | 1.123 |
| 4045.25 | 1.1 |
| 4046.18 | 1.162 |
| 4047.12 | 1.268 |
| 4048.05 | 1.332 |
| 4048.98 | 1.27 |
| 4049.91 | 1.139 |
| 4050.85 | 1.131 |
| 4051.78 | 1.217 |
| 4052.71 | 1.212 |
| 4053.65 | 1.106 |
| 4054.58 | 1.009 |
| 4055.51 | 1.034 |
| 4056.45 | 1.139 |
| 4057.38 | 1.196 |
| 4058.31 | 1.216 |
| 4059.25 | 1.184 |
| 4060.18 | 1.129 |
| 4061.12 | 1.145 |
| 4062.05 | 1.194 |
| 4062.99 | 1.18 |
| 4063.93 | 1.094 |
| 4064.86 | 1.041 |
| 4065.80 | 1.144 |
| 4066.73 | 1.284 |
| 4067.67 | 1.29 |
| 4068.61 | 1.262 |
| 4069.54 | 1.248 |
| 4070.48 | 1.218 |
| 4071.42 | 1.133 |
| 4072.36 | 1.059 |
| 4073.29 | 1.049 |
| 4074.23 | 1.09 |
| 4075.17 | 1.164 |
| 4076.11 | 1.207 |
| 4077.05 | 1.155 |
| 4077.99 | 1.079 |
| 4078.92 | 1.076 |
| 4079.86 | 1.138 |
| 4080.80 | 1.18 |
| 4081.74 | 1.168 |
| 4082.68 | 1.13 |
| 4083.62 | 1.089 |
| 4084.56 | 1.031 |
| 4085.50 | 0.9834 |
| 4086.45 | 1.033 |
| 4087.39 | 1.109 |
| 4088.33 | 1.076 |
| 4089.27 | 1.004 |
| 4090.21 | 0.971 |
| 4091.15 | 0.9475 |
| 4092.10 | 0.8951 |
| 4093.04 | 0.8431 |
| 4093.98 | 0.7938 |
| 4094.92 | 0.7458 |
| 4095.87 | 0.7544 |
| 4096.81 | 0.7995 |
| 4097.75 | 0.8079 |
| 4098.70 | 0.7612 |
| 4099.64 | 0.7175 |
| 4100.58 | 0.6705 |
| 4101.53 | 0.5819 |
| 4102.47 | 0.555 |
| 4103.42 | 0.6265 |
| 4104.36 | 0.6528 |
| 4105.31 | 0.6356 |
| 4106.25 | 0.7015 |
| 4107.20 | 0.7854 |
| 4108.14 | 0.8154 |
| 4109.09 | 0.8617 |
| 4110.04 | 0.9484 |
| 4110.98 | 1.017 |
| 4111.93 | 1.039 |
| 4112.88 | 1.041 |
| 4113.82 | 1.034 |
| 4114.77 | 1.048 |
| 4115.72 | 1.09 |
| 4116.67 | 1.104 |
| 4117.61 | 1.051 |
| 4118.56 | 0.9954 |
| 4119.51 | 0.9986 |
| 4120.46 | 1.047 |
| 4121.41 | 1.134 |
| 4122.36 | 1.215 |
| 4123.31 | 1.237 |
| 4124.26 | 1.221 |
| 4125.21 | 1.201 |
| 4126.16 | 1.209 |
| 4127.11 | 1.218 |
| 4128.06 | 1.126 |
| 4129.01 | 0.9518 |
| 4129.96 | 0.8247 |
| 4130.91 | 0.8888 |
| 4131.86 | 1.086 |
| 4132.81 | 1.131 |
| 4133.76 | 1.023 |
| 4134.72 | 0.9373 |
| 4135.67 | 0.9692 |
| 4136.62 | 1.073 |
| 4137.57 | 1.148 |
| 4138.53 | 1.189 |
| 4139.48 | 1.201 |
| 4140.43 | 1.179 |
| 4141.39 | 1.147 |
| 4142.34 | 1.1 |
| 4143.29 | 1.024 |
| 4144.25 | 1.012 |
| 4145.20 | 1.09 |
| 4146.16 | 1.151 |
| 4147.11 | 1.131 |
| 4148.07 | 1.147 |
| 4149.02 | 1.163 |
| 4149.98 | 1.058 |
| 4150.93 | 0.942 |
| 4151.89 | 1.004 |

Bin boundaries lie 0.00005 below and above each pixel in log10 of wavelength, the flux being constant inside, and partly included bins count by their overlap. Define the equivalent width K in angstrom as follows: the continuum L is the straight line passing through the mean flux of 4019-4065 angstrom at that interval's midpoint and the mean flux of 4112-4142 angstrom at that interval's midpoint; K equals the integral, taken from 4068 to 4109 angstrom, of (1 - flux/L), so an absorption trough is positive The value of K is 6.6 angstrom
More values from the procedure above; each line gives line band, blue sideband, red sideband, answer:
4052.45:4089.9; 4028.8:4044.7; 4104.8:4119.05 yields -1.6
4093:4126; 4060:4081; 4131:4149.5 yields 6.3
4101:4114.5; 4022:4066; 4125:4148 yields 3.7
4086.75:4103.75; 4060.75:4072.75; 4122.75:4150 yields 4.9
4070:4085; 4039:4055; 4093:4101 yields -3.1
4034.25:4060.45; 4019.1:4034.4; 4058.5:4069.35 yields -0.6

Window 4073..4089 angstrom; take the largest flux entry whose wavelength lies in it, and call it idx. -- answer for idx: 1.207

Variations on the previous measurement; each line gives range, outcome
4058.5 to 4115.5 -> 1.29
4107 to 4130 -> 1.237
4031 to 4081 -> 1.332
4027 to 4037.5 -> 1.269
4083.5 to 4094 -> 1.109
